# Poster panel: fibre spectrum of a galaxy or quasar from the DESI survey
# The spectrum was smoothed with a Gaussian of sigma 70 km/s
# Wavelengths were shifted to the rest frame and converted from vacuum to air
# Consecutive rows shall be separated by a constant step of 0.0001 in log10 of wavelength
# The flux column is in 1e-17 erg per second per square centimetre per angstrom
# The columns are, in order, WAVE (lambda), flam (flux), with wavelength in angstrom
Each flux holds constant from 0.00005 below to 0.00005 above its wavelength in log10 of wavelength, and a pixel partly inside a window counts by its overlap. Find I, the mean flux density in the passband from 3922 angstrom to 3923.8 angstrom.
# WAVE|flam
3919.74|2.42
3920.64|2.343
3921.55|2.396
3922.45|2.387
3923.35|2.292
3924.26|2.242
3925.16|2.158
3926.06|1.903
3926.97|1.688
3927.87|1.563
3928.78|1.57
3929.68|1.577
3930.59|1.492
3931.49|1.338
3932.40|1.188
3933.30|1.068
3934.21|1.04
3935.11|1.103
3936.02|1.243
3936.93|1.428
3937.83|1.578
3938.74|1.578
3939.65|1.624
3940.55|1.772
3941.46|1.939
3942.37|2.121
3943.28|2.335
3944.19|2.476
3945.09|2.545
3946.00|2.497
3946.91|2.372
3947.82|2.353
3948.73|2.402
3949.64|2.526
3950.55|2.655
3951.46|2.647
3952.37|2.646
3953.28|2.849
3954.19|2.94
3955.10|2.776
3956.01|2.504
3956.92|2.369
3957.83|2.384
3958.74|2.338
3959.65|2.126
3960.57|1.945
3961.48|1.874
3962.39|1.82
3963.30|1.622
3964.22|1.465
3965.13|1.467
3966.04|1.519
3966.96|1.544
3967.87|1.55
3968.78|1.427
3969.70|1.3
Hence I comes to 2.35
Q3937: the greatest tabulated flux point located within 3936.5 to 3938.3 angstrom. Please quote 1.578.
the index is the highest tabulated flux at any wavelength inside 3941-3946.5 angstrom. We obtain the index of 2.545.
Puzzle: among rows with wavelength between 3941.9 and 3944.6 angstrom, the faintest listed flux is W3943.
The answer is 2.121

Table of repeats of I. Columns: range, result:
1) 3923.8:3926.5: 2.1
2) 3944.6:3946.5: 2.52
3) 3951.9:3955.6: 2.8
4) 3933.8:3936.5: 1.13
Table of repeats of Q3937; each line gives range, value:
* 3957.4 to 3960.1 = 2.384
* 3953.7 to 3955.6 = 2.94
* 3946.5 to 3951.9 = 2.655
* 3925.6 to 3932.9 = 1.903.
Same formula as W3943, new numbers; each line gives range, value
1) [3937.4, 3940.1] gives 1.578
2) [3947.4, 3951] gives 2.353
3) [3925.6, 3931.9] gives 1.338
